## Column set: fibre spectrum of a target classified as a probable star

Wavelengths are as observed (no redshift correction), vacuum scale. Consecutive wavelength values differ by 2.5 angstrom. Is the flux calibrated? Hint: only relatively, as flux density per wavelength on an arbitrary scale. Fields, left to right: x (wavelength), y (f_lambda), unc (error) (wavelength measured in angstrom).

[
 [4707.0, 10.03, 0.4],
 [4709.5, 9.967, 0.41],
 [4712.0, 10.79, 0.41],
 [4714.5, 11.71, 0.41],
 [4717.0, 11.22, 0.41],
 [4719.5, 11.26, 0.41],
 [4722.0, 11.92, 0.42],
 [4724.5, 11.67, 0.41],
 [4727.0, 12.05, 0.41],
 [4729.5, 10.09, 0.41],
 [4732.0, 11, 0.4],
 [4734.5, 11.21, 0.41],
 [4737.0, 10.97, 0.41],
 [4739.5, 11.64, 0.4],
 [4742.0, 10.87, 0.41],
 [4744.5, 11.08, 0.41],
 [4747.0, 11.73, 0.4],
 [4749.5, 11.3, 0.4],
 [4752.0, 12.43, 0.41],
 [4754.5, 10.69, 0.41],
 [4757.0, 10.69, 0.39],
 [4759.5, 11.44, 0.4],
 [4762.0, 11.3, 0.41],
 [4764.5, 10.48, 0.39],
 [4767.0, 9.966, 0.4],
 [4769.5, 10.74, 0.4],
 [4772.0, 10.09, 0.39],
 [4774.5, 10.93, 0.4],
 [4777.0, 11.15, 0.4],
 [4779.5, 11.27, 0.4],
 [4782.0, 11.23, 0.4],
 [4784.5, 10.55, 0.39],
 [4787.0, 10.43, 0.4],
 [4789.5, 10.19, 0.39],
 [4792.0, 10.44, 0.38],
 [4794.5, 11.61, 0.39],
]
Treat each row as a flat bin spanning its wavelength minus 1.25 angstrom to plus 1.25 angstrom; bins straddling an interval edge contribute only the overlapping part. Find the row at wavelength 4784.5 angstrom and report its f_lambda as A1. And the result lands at 10.55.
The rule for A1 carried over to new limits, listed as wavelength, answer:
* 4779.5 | 11.27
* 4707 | 10.03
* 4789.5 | 10.19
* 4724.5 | 11.67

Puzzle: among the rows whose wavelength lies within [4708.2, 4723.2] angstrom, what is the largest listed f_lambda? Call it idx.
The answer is 11.92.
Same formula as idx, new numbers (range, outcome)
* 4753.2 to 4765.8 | 11.44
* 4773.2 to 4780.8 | 11.27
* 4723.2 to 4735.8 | 12.05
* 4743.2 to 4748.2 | 11.73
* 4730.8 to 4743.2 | 11.64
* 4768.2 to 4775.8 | 10.93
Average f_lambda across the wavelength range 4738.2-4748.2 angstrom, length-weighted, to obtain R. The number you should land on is 11.3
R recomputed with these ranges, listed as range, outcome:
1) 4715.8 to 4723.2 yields 11.5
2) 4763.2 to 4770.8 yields 10.4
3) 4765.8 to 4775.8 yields 10.4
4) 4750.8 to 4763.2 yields 11.3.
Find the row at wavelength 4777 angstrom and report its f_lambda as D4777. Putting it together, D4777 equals 11.15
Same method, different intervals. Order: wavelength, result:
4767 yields 9.966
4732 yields 11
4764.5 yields 10.48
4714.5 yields 11.71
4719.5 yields 11.26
